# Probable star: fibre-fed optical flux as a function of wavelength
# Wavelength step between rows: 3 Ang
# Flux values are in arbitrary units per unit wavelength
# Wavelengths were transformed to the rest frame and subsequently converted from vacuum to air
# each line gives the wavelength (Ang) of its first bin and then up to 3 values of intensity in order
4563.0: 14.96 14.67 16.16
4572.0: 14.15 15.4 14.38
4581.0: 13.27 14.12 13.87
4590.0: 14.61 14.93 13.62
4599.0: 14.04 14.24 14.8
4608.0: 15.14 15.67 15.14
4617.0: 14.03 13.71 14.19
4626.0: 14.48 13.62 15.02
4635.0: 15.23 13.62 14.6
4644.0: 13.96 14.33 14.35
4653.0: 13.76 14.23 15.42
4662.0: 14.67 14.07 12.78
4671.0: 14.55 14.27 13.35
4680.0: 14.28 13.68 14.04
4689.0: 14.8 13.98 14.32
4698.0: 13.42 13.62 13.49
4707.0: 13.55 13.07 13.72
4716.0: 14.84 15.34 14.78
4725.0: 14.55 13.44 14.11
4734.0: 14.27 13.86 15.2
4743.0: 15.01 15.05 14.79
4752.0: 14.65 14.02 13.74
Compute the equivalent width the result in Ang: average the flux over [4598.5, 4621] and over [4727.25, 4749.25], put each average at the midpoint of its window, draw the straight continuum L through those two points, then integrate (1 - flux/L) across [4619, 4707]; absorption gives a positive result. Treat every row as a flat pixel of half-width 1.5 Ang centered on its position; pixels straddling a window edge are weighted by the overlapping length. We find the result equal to 2.72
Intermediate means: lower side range 14.6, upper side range 14.5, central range 14.1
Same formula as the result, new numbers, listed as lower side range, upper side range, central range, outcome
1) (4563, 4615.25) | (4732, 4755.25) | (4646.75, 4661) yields 0.2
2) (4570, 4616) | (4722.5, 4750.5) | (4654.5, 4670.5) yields 0.3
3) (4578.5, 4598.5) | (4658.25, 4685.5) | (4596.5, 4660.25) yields -1.6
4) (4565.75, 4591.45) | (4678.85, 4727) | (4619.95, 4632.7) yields 0.1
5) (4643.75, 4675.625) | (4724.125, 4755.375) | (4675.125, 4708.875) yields 1.1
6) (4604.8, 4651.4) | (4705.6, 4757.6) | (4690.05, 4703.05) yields 0.5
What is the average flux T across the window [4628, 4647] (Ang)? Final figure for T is 14.4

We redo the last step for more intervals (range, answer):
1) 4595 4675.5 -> 14.4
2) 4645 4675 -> 14.2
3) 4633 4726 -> 14.2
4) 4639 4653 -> 14.2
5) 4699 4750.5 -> 14.3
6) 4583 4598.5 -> 14.2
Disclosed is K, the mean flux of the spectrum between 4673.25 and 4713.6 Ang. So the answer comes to 13.8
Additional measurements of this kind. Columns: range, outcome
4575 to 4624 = 14.4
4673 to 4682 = 13.9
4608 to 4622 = 14.7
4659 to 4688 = 14.1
